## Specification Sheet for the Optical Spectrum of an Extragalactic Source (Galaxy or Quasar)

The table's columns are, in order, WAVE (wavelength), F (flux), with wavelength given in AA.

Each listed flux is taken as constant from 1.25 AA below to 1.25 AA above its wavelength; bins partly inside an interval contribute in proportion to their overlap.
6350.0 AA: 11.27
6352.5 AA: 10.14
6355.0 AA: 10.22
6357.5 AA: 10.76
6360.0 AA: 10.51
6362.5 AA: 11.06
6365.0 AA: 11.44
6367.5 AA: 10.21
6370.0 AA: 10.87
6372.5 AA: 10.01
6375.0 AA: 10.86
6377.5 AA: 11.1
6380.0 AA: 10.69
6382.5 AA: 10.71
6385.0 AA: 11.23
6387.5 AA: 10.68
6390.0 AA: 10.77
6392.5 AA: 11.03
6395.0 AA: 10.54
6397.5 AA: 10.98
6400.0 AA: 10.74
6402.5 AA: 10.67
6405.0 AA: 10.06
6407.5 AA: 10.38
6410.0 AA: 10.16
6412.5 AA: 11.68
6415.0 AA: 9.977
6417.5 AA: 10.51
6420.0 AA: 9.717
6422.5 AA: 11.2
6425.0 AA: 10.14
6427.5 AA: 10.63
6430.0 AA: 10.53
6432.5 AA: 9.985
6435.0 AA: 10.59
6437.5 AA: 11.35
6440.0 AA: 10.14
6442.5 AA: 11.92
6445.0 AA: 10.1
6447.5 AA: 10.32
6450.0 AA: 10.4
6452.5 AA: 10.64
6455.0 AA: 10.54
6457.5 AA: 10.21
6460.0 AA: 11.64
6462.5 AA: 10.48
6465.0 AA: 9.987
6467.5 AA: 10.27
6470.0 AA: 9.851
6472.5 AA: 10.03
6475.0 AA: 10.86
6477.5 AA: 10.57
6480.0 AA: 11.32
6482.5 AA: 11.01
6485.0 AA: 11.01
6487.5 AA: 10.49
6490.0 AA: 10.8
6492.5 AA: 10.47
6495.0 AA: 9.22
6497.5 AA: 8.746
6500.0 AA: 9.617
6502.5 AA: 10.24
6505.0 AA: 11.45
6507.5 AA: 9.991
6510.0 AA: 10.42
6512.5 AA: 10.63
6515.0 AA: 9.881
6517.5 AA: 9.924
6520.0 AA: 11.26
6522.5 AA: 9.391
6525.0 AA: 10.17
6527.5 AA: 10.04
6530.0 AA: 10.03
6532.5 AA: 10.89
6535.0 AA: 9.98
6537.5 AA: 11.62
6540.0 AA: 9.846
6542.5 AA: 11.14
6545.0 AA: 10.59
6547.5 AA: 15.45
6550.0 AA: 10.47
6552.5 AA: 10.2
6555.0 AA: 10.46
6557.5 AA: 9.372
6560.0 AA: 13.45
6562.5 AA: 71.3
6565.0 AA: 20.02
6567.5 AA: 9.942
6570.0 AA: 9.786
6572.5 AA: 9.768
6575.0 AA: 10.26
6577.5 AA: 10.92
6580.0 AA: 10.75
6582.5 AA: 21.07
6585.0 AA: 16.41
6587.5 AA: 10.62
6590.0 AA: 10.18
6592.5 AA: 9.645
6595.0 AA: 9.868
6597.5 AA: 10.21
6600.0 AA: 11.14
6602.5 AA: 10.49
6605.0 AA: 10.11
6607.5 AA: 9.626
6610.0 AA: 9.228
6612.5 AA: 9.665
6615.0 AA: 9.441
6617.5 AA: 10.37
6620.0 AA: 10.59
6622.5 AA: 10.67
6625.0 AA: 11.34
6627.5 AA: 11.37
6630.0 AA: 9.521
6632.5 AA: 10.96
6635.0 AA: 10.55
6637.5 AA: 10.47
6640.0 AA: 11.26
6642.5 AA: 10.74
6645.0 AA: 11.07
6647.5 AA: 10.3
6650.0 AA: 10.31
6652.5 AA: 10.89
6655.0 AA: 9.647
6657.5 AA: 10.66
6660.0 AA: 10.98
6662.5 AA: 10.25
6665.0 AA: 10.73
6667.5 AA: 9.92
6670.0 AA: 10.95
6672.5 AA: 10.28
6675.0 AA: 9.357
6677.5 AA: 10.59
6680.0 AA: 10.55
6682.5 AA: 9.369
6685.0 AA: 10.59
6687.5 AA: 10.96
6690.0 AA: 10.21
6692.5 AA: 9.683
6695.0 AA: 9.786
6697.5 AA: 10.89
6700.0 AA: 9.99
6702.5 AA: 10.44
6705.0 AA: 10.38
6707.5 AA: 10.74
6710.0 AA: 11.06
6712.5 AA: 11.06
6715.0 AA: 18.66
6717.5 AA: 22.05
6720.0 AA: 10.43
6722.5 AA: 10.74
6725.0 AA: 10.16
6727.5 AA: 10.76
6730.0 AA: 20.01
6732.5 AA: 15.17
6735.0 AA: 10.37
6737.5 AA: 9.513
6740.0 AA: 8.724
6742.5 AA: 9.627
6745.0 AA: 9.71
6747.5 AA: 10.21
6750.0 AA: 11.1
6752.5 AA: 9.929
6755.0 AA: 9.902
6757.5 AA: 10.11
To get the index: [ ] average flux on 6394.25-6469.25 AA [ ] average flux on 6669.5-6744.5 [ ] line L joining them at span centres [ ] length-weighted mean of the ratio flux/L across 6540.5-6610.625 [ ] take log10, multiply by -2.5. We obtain -0.24 mag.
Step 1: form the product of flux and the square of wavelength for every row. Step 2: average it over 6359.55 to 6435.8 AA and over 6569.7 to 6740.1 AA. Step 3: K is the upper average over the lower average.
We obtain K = 1.1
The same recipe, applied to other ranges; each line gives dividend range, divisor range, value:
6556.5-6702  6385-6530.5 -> 1.19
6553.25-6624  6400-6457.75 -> 1.33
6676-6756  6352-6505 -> 1.17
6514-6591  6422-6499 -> 1.32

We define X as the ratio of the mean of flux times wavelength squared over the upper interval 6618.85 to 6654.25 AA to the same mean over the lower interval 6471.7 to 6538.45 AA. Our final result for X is 1.1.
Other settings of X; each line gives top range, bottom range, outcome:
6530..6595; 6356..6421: 1.39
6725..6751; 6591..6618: 1.20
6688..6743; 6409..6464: 1.22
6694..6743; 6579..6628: 1.12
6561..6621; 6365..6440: 1.38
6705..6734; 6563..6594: 1.02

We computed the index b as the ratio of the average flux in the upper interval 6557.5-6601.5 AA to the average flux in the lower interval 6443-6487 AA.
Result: 1.5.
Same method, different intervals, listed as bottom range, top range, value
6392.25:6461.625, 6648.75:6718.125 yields 1.04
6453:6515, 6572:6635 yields 1.06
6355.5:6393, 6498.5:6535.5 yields 0.95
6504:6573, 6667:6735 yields 0.89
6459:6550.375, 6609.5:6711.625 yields 0.99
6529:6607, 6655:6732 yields 0.85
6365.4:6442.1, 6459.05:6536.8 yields 0.97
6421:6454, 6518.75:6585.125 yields 1.30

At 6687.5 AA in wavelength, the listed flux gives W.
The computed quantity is 10.96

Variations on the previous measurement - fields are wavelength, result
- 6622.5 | 10.67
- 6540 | 9.846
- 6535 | 9.98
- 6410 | 10.16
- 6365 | 11.44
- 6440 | 10.14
